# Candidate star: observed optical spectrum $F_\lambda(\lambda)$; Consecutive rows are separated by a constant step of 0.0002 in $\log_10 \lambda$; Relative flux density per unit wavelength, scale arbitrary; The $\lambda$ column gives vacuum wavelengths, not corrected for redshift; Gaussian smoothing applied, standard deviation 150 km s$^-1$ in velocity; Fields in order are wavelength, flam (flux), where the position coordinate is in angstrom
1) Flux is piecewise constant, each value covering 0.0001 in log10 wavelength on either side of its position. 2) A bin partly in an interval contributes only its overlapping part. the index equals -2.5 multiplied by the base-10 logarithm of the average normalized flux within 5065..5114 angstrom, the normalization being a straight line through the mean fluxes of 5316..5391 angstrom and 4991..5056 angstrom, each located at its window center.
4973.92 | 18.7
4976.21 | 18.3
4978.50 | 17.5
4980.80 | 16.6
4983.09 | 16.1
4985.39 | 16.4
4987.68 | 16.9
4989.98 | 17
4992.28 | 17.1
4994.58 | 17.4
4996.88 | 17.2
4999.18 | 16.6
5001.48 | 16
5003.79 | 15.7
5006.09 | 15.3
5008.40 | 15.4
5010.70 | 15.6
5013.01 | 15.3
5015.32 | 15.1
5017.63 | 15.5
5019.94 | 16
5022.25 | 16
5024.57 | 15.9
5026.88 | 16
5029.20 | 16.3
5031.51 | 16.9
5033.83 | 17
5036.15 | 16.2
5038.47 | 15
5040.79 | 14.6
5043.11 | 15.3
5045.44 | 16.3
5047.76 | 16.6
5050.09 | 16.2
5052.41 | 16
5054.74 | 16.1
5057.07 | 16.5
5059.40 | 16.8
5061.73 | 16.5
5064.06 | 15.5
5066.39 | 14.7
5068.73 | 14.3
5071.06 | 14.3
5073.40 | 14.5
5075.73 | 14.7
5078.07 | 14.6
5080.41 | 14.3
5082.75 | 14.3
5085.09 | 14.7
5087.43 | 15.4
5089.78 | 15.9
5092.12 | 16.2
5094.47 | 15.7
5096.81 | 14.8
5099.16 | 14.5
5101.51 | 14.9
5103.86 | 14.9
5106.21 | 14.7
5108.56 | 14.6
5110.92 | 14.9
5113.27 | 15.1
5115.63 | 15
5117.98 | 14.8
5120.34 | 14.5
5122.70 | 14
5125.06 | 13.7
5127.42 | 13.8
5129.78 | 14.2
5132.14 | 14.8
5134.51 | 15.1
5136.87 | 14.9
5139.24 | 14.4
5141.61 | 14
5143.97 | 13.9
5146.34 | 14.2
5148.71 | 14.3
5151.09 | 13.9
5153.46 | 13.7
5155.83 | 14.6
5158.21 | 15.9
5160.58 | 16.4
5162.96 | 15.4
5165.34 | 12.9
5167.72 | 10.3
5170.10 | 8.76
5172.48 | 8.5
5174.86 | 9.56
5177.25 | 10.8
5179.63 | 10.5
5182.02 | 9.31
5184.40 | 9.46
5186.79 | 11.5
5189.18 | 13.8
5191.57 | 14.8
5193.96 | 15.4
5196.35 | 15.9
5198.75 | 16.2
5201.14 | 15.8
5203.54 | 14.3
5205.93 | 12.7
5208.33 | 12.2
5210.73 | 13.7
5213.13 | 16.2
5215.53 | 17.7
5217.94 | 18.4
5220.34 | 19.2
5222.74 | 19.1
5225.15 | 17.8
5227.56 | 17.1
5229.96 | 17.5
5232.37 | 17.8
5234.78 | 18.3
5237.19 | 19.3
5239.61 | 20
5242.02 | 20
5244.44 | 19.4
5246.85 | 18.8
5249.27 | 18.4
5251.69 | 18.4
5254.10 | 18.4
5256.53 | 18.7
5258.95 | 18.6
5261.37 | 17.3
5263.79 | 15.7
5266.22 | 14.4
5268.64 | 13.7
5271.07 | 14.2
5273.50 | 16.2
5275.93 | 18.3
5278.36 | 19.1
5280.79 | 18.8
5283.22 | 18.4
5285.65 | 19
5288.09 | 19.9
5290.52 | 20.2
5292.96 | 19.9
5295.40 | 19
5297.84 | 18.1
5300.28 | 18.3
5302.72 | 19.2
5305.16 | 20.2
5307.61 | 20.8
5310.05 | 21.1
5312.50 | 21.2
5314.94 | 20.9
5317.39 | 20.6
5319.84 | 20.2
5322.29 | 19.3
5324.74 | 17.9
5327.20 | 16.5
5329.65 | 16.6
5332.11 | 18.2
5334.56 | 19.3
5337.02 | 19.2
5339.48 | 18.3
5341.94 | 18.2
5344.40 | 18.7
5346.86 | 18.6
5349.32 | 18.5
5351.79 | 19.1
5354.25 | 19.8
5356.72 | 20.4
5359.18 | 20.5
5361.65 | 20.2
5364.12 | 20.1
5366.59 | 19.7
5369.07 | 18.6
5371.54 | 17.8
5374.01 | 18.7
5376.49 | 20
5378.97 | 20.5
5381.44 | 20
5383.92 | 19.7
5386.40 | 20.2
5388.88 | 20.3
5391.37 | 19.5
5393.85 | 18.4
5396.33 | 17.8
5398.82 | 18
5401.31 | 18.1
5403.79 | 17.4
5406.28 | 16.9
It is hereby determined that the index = 0.12 mag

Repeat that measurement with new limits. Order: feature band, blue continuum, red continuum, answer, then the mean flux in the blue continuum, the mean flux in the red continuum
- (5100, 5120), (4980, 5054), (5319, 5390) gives 0.14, 16.1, 19.1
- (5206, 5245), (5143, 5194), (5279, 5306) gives -0.13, 12.6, 19.2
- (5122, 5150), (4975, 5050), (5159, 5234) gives 0.04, 16.2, 14.2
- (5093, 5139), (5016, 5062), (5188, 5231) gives 0.10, 16.1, 16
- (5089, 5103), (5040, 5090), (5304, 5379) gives 0.03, 15.4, 19.3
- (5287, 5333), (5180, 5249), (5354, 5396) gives -0.07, 16.1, 19.6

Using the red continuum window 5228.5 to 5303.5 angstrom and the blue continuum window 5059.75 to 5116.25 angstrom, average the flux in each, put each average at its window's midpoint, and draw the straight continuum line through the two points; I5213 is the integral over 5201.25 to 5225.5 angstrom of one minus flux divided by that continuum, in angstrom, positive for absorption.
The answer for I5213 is 1.7 angstrom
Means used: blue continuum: 15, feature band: 16.1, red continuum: 18.2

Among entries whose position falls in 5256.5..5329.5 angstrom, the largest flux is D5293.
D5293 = 21.2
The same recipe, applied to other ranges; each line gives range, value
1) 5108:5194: 16.4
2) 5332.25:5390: 20.5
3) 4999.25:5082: 17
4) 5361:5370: 20.2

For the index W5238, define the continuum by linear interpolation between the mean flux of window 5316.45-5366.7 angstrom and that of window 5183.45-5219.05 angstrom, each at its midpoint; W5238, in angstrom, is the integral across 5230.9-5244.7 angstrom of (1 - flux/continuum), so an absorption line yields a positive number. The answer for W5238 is -2.9 angstrom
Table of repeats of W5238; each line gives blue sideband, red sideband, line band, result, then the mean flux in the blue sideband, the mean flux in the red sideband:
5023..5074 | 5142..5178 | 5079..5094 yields -0.3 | 15.8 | 12.9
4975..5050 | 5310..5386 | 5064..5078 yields 1.8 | 16.2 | 19.3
